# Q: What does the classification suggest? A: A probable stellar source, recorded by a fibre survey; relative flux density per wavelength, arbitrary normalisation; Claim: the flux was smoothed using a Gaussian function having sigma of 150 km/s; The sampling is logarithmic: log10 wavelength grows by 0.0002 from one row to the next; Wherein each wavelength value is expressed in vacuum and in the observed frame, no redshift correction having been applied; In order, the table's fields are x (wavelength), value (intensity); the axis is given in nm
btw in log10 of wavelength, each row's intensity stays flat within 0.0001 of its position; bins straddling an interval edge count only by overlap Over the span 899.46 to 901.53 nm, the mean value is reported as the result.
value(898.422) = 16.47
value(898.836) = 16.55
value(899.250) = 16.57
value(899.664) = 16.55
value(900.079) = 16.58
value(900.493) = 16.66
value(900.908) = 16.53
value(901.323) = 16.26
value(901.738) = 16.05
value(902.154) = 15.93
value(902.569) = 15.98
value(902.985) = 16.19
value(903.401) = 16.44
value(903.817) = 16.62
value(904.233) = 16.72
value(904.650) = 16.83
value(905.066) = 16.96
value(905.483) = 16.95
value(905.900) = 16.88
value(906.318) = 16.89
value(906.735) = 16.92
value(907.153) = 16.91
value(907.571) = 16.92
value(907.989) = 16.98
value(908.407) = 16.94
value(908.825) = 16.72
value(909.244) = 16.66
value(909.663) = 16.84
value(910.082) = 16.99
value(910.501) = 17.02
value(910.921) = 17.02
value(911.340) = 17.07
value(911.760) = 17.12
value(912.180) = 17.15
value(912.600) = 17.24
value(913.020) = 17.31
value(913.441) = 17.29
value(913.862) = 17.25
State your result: 16.5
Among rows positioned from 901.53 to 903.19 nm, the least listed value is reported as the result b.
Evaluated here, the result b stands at 15.93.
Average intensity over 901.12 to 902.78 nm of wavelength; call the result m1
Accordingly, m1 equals 16.1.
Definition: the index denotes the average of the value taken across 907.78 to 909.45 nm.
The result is 16.8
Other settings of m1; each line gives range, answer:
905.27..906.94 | 16.9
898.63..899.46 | 16.6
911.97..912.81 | 17.2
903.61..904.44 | 16.7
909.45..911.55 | 17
